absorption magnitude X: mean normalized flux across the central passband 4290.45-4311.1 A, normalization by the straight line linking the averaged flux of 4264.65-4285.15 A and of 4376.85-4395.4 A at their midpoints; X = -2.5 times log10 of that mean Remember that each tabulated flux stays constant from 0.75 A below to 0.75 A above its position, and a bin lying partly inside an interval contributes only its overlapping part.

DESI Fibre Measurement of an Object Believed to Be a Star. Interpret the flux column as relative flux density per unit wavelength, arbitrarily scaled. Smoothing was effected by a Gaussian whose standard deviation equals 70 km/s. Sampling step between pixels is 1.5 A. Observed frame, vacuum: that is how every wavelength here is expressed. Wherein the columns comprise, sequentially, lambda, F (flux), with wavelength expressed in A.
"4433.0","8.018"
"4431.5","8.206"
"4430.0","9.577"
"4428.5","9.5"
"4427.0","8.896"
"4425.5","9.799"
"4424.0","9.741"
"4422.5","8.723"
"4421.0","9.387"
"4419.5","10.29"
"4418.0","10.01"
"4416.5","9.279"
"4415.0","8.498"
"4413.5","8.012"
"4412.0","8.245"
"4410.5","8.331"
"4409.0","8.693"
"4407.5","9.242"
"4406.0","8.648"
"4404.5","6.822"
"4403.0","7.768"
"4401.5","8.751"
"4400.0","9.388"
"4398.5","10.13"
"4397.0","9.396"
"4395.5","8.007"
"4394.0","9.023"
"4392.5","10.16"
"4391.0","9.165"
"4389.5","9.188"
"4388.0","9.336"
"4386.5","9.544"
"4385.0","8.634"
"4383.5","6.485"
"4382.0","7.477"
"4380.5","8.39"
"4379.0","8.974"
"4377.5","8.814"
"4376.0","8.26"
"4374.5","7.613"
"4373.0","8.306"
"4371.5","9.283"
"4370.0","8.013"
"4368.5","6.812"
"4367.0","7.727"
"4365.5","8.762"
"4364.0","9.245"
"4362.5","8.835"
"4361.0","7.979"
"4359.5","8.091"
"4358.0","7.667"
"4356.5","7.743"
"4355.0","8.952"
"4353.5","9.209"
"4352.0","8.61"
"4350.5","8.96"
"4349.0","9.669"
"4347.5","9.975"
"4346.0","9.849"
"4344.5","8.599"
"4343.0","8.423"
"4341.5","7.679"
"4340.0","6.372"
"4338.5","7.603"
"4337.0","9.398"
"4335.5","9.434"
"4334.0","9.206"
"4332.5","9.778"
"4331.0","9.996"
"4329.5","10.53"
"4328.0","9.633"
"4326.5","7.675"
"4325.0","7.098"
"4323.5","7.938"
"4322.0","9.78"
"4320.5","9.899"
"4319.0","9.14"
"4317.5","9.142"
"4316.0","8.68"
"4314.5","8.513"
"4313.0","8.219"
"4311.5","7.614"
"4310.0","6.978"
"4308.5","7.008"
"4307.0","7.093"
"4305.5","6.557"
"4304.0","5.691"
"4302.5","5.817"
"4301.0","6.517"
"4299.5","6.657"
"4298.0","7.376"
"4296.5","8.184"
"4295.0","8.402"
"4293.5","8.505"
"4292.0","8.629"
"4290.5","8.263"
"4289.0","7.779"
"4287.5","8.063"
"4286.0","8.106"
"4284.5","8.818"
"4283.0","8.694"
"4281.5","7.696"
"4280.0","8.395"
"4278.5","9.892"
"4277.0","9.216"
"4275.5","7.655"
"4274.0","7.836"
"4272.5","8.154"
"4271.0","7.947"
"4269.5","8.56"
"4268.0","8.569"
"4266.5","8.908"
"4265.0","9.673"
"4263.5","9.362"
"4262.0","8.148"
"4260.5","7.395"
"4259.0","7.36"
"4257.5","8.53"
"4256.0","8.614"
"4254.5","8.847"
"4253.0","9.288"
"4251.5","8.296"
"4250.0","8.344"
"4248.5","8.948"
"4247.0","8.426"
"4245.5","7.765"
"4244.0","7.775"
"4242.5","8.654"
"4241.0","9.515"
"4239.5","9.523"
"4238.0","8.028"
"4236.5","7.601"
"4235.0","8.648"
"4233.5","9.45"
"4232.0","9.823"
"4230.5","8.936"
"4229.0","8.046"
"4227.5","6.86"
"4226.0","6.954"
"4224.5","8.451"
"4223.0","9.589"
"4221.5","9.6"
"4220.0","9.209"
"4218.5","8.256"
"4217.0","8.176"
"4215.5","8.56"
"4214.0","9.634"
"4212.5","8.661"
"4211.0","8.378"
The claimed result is 0.19 mag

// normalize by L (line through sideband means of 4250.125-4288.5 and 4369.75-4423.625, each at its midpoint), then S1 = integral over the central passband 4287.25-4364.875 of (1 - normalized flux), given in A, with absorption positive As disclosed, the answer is 2.47 A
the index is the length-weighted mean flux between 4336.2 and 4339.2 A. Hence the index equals 8.53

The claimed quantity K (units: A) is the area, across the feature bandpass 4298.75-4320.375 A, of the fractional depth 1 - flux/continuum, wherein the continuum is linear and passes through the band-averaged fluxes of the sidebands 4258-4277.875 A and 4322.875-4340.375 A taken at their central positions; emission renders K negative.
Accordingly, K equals 2.9 A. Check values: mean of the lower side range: 8.38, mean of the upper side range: 8.78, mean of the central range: 7.47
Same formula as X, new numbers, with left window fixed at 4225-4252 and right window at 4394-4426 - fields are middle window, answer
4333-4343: 0.05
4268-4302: 0.05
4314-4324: -0.05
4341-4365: 0.00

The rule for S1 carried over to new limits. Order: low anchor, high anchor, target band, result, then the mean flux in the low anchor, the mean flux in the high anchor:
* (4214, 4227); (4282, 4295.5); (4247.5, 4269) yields -0.3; 8.63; 8.35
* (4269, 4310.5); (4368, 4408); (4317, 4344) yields -2.3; 7.8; 8.59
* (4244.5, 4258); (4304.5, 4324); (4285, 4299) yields 0.3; 8.55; 8.17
